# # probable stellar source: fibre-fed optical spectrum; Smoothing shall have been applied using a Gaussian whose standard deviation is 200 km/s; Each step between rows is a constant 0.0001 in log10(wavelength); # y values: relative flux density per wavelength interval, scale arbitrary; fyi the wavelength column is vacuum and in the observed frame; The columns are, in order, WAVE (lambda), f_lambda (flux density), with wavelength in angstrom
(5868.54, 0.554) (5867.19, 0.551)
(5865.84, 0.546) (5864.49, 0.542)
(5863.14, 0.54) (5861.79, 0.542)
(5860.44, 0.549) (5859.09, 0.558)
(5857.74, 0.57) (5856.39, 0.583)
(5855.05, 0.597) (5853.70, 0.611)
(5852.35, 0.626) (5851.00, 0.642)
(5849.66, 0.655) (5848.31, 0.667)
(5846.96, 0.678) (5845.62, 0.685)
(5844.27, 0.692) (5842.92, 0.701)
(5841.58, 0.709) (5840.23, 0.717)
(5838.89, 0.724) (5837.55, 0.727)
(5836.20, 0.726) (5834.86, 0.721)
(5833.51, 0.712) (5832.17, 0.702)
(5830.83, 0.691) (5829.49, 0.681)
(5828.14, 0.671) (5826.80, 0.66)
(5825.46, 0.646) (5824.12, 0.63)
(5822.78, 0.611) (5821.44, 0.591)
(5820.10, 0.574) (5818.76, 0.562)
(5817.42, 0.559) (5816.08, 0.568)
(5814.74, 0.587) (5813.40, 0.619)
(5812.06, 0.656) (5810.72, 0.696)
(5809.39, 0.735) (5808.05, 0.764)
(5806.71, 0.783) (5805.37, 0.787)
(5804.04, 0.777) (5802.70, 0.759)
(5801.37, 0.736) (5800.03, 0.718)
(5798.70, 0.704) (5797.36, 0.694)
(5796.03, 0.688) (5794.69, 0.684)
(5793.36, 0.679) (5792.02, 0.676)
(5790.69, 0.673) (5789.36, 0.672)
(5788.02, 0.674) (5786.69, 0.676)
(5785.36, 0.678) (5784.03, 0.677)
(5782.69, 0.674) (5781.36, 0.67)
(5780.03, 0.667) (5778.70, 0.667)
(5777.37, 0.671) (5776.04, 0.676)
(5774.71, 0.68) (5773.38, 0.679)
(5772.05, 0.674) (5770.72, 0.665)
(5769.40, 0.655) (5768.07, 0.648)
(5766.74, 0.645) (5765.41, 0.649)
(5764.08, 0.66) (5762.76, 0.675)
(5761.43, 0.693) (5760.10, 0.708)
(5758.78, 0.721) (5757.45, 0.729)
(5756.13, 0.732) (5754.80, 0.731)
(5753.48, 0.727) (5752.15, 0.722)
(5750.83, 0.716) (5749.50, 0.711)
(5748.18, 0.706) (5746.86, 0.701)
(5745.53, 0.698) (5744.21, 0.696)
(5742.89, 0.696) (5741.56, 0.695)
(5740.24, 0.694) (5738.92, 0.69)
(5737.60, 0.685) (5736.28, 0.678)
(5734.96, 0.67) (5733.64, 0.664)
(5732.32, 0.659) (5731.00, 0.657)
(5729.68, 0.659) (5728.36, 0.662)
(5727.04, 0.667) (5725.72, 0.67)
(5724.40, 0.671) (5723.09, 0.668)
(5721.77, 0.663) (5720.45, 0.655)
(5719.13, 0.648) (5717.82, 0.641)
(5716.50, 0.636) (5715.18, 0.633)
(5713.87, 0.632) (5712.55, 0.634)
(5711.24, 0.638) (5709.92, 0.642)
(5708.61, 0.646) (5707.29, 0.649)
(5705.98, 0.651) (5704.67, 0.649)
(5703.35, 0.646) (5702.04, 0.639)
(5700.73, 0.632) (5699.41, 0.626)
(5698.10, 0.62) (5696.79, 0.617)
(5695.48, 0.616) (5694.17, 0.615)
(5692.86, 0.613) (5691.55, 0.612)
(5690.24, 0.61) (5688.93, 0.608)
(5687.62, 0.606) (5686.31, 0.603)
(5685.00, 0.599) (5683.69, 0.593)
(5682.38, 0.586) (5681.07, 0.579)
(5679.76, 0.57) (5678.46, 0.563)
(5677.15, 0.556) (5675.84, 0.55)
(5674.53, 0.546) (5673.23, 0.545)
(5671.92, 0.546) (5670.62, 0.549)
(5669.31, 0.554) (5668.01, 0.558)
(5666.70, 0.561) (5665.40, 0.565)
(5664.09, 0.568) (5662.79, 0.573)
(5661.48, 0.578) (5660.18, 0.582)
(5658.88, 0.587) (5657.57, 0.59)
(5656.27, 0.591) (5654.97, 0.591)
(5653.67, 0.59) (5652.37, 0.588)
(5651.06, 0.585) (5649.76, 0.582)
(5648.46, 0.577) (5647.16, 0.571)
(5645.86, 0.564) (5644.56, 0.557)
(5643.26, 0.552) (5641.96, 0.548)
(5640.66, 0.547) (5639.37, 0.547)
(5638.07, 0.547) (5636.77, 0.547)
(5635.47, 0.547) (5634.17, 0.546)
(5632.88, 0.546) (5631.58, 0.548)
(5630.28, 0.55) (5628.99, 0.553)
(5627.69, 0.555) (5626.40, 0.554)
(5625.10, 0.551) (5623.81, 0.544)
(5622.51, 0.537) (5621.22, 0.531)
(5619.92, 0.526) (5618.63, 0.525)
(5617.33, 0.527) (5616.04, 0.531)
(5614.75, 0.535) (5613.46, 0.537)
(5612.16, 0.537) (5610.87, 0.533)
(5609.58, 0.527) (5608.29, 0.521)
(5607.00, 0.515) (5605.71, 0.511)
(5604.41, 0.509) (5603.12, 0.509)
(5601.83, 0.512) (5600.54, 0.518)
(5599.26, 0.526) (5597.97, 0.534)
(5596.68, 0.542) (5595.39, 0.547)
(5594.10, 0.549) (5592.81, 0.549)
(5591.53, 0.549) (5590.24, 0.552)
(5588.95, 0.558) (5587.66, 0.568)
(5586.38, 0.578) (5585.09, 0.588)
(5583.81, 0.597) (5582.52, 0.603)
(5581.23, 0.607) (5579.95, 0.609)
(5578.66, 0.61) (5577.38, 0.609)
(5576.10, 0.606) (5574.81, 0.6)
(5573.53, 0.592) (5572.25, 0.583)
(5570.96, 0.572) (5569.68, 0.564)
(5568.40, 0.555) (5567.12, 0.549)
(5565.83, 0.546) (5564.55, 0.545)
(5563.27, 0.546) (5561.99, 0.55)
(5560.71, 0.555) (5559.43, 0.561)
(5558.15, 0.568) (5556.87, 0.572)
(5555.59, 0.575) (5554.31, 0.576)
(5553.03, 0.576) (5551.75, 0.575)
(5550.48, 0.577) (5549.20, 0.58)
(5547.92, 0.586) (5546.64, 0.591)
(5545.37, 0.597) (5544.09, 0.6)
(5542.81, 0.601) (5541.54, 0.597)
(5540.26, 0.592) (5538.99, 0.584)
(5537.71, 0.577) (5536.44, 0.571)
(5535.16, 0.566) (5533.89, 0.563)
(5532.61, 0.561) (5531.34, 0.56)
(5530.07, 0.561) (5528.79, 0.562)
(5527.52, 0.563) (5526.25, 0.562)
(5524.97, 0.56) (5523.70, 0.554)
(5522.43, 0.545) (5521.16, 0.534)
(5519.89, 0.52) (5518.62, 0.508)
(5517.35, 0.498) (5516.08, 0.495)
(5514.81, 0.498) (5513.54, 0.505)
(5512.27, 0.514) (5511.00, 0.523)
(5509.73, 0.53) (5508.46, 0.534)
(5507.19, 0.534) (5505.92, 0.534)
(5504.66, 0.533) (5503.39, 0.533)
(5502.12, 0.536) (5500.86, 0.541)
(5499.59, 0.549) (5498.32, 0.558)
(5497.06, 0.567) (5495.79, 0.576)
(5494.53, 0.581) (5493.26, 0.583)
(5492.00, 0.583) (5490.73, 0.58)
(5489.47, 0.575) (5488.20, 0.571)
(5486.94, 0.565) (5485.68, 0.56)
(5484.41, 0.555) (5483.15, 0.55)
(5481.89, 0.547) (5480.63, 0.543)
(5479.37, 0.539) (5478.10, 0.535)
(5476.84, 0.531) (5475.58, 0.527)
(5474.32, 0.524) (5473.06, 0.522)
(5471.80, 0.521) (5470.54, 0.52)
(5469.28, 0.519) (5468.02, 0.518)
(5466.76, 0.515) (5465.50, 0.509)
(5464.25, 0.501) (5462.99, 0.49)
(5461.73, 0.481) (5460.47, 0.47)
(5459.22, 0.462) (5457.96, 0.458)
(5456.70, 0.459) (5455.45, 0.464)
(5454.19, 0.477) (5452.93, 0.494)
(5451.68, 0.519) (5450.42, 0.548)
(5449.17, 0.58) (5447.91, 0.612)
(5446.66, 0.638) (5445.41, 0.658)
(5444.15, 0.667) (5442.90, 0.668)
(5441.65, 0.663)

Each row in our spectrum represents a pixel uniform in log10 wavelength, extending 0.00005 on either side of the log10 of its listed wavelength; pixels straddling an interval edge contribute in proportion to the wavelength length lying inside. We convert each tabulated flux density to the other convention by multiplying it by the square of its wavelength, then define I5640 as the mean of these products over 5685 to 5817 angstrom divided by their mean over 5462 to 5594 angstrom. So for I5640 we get 1.30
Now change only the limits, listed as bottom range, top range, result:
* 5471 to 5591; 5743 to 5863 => 1.32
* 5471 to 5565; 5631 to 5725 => 1.14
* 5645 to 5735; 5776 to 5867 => 1.13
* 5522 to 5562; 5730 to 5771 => 1.30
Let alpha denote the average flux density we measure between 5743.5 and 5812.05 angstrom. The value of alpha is 0.697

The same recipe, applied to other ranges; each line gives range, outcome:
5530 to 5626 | 0.56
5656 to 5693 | 0.577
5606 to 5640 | 0.539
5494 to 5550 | 0.553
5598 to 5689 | 0.555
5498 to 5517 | 0.527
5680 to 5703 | 0.61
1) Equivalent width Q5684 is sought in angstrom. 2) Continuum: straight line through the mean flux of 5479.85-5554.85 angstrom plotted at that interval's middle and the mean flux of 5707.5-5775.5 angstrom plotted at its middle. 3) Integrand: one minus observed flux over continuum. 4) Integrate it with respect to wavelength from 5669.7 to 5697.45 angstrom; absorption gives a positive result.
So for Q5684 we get 2.6 angstrom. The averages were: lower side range 0.557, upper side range 0.676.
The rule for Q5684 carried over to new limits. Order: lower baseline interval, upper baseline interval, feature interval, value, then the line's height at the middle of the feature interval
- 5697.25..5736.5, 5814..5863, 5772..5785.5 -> -0.6 angstrom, 0.645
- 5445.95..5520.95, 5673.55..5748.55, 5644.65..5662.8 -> 0.9 angstrom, 0.611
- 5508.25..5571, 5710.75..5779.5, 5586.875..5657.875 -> 6.9 angstrom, 0.605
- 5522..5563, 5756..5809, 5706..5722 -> 0.4 angstrom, 0.659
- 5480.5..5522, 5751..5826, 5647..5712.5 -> 3.4 angstrom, 0.627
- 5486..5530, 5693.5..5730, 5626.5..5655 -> 2.3 angstrom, 0.609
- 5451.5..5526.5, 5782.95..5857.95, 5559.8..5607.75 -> 0.8 angstrom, 0.57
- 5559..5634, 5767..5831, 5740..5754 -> -1.4 angstrom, 0.641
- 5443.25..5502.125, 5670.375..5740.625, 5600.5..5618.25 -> 2.1 angstrom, 0.592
